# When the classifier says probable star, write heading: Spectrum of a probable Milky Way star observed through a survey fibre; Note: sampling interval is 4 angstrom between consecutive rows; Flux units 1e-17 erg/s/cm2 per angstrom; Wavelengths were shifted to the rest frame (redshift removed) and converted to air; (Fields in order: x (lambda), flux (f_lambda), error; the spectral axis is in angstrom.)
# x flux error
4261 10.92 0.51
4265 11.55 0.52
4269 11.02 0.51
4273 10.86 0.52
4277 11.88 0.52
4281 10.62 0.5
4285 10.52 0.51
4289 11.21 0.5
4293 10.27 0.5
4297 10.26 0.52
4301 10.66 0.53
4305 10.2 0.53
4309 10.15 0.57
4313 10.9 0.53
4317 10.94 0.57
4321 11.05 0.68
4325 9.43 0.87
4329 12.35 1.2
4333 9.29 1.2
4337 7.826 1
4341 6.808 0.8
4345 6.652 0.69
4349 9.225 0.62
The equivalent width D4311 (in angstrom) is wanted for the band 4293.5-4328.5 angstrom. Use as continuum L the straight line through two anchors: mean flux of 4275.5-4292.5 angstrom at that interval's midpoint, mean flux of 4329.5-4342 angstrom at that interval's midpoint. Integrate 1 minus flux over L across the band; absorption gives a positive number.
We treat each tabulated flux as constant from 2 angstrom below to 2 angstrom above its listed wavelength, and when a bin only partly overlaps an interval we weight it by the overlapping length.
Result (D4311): -3.0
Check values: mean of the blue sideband 11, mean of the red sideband 8.59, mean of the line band 10.5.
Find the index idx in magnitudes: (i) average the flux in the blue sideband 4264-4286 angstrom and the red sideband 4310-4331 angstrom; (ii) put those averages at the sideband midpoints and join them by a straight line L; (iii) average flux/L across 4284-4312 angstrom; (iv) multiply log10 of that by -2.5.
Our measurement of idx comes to 0.05 mag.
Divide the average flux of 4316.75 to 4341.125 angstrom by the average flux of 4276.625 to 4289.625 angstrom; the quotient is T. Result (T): 0.90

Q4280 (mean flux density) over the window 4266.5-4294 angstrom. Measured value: 10.9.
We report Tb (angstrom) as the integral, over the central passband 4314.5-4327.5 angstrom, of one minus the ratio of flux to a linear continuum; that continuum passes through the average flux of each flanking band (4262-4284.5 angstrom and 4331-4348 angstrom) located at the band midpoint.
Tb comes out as -2.8 angstrom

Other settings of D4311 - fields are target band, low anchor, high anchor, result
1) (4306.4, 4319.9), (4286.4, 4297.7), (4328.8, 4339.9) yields -1.1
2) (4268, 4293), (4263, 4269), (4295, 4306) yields 0.0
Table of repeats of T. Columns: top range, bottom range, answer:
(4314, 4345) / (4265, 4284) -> 0.86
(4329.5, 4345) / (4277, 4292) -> 0.76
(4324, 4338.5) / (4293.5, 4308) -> 0.95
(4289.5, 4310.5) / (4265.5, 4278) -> 0.92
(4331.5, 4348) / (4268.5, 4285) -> 0.70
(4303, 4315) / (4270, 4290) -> 0.95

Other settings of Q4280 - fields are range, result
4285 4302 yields 10.6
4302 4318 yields 10.5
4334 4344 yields 7.45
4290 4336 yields 10.5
